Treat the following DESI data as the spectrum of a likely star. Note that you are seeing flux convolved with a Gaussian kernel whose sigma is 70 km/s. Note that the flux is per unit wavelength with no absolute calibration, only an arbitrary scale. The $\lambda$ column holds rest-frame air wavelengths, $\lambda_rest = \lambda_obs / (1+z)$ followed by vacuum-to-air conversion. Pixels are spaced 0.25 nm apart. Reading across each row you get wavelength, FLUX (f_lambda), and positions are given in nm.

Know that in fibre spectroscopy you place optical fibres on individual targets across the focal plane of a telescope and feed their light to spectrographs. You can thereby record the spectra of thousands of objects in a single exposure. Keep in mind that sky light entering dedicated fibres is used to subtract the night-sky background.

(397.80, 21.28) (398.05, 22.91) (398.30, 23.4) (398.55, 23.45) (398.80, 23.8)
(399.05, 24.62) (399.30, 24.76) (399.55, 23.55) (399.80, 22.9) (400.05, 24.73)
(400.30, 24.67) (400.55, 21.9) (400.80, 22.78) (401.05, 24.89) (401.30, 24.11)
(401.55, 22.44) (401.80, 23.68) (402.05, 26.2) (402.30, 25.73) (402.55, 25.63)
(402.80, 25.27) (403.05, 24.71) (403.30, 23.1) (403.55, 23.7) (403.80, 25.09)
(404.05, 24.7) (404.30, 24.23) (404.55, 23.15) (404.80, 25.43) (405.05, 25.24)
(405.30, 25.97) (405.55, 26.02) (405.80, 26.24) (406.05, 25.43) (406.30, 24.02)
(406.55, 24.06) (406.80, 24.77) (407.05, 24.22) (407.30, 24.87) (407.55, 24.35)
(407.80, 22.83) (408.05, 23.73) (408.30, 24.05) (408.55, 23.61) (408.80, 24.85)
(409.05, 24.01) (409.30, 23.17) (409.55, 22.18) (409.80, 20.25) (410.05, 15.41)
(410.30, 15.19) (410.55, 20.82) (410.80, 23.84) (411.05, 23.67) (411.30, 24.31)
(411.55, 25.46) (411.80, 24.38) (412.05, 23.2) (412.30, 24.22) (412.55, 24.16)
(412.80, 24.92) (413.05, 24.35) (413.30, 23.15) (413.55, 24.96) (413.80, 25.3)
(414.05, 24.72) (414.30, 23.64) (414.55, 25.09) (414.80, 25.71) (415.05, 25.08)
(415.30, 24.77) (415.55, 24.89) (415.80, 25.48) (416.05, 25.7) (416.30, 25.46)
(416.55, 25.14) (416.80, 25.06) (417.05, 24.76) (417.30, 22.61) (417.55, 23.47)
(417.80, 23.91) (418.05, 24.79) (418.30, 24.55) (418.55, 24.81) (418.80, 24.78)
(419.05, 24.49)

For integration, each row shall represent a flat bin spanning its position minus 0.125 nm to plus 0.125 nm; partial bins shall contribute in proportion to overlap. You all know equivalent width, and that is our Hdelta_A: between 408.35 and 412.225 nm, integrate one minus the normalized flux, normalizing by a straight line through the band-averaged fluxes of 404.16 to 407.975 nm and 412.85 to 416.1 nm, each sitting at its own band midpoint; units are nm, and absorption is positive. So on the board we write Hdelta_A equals 0.38 nm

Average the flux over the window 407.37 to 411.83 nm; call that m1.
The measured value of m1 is 22.6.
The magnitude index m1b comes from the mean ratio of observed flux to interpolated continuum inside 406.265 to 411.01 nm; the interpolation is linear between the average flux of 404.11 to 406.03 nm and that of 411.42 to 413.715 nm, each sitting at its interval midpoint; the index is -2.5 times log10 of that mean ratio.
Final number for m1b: 0.10 mag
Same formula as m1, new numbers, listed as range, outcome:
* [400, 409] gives 24.4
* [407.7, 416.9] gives 23.7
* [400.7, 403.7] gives 24.4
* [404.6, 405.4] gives 25.3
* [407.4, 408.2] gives 23.7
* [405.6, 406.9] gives 25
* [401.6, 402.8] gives 25.1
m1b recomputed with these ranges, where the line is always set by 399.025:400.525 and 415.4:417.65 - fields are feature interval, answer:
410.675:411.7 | 0.01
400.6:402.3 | 0.00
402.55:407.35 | -0.02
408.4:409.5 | 0.03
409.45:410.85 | 0.26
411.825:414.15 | 0.01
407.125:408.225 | 0.02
